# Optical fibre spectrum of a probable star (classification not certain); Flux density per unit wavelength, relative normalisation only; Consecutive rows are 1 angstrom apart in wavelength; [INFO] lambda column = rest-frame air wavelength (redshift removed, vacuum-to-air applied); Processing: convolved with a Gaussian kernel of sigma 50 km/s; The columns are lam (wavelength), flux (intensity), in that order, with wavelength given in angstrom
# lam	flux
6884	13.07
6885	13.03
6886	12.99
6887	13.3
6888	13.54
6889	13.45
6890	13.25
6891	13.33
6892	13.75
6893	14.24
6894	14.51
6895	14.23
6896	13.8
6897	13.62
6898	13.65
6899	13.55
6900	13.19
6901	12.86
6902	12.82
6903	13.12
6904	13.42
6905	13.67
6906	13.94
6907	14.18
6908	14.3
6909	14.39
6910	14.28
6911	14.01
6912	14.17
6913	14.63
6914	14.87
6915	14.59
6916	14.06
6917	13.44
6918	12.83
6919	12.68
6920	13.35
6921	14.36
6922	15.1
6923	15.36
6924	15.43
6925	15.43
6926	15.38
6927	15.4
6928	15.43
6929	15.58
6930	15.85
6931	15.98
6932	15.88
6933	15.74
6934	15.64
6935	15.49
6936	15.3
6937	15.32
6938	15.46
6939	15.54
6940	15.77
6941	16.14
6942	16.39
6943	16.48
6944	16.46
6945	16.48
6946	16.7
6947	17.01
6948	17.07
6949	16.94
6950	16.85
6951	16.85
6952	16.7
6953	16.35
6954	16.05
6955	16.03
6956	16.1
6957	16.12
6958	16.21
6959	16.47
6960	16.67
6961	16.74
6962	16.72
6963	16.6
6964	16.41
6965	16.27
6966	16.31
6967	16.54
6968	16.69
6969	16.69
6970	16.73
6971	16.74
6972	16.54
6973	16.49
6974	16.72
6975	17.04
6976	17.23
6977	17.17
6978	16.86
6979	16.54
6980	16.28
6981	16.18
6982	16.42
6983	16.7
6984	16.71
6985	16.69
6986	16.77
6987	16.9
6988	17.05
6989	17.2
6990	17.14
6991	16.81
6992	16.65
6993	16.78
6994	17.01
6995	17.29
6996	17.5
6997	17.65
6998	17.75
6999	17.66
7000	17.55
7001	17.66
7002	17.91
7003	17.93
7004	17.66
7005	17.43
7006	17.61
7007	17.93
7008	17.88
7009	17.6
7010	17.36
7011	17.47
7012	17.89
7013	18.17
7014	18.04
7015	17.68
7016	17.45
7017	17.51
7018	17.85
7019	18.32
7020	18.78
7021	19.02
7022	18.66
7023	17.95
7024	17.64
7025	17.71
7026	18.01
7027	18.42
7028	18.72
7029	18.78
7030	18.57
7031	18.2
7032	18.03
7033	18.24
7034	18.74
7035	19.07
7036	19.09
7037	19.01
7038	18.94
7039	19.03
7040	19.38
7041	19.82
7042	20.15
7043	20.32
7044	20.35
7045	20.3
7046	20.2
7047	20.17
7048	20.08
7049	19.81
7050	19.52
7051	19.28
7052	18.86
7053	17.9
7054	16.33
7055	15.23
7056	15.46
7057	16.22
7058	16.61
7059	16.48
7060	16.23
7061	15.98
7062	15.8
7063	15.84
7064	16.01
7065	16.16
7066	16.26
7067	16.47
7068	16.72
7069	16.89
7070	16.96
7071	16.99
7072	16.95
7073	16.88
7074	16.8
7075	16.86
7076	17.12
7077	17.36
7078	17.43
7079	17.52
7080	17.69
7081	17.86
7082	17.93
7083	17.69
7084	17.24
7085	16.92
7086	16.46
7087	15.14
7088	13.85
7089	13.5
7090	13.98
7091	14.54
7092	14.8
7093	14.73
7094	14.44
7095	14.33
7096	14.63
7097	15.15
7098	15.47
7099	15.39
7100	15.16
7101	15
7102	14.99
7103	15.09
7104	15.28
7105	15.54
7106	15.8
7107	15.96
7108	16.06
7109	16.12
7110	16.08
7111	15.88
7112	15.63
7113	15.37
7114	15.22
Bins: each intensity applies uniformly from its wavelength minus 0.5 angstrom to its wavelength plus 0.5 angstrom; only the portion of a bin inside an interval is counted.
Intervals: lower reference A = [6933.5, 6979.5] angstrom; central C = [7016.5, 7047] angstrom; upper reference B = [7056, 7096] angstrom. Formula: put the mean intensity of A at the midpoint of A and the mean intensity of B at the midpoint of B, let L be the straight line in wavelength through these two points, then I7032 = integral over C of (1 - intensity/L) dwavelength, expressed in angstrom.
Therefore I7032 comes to -4.8 angstrom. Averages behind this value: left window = 16.4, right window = 16.2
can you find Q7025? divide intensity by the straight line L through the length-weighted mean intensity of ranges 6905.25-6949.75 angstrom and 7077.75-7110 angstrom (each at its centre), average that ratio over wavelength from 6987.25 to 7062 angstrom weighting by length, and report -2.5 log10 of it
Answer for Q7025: -0.17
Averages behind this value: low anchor 15.2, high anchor 15.7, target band 18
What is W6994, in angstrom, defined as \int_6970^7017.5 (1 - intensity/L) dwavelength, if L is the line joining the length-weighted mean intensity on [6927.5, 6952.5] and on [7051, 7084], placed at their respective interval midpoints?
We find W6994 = -2.3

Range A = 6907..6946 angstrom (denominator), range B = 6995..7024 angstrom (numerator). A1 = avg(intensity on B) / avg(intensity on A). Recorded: 1.2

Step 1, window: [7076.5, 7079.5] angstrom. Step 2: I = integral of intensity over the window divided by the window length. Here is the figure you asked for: 17.4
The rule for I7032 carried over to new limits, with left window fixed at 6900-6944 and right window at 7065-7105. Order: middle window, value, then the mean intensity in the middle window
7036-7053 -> -4.3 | 19.6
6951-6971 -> -1.9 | 16.5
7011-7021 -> -1.6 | 18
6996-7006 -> -1.5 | 17.7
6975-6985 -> -1.0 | 16.7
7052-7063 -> -0.4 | 16.3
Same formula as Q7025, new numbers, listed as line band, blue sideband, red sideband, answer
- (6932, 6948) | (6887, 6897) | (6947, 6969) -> -0.02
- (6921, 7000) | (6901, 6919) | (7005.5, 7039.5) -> -0.04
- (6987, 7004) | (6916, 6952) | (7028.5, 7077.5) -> -0.04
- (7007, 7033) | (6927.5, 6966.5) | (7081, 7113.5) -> -0.14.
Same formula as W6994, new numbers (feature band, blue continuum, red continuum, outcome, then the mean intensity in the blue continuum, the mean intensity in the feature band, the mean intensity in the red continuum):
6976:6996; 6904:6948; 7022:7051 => 0.5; 15.1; 16.8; 19.1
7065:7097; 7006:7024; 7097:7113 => 0.0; 18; 16.2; 15.5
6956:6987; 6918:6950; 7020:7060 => 0.1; 15.6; 16.6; 18.5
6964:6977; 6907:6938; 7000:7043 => -0.1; 14.8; 16.7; 18.3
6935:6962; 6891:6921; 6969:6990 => -1.4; 13.8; 16.3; 16.8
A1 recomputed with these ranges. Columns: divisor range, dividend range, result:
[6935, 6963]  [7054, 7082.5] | 1.02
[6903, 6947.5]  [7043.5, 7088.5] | 1.15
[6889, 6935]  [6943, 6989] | 1.16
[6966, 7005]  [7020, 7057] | 1.10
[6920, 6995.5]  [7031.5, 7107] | 1.04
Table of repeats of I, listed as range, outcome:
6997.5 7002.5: 17.7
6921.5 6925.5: 15.3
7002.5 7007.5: 17.7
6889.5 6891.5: 13.3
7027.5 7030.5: 18.7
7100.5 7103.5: 15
